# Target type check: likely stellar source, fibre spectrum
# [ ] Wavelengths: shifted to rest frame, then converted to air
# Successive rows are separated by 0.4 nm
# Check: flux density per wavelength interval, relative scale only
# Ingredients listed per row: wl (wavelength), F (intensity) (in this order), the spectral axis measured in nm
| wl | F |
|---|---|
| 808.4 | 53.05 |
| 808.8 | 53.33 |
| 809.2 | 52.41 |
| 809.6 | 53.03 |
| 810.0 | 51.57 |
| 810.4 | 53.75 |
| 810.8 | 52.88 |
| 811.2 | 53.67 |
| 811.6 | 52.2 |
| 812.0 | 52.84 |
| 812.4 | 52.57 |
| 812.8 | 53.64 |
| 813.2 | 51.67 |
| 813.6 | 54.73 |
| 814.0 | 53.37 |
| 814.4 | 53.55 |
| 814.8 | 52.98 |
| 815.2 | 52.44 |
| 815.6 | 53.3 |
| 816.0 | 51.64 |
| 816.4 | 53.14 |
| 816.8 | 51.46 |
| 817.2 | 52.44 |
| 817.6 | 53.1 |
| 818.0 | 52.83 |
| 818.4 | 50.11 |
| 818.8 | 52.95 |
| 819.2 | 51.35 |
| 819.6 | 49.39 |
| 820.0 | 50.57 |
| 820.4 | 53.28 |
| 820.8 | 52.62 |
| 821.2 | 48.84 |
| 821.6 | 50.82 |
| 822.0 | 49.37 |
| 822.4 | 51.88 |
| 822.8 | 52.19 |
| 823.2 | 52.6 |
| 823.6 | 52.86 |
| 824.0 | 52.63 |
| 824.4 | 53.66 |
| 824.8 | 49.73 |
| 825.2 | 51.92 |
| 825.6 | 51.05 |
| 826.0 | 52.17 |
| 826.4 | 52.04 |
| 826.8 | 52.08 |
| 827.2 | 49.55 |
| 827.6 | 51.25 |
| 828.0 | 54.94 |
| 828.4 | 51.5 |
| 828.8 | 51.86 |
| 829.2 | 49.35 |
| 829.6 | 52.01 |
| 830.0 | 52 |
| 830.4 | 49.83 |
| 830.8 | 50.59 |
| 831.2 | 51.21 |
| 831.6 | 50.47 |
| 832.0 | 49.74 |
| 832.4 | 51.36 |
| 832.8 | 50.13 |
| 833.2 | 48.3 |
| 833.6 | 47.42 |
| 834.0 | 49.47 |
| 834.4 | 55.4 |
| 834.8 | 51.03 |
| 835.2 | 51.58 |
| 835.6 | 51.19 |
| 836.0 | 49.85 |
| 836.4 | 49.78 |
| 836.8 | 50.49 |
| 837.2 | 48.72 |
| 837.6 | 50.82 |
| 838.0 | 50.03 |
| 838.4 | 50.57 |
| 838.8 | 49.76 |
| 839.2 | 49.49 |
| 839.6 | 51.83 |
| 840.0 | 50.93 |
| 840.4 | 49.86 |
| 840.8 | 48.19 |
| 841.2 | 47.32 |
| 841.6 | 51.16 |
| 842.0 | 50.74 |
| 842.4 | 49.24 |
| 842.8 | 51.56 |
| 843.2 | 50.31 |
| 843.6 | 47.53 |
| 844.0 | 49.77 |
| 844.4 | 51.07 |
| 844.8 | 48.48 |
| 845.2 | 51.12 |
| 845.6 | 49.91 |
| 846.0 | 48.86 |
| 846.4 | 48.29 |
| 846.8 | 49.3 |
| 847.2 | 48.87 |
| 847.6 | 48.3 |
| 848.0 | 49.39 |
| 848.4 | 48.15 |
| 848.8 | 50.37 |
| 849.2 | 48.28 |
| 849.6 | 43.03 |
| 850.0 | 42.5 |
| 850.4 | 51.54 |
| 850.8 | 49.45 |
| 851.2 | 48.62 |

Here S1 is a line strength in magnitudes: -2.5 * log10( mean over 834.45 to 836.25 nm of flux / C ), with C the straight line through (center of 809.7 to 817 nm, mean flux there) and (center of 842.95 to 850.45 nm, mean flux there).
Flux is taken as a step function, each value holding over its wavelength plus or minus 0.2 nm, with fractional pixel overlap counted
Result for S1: -0.03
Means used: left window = 52.9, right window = 48.6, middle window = 51.3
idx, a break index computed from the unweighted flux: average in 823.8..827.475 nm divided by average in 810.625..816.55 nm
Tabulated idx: 0.97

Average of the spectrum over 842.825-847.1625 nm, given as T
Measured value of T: 49.5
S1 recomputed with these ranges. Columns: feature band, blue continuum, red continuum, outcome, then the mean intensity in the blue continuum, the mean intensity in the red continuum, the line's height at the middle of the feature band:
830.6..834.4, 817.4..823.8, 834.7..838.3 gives 0.01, 51.5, 50.4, 50.7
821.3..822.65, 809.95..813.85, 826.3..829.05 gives 0.03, 53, 51.8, 52.3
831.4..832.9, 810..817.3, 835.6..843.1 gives 0.01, 52.9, 50.1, 50.8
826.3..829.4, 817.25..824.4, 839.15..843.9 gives -0.01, 51.7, 49.9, 51.1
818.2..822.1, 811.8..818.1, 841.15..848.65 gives 0.03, 52.9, 49.5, 52.3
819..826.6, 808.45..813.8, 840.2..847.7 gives 0.00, 52.9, 49.5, 51.7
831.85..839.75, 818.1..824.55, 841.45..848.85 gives 0.00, 51.6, 49.6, 50.4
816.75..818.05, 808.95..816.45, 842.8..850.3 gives 0.00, 52.9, 48.7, 52.3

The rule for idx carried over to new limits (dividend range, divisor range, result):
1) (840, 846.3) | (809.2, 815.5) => 0.94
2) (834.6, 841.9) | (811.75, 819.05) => 0.95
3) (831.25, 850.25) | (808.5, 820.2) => 0.94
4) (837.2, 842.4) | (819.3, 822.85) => 0.98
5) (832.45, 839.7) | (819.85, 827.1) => 0.97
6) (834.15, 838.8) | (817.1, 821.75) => 0.99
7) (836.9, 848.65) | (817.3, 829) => 0.96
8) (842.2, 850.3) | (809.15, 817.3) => 0.92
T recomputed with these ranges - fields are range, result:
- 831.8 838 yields 50.3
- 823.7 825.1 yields 52.1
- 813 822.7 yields 52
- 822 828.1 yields 51.9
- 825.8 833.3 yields 51.1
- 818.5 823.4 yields 51.3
